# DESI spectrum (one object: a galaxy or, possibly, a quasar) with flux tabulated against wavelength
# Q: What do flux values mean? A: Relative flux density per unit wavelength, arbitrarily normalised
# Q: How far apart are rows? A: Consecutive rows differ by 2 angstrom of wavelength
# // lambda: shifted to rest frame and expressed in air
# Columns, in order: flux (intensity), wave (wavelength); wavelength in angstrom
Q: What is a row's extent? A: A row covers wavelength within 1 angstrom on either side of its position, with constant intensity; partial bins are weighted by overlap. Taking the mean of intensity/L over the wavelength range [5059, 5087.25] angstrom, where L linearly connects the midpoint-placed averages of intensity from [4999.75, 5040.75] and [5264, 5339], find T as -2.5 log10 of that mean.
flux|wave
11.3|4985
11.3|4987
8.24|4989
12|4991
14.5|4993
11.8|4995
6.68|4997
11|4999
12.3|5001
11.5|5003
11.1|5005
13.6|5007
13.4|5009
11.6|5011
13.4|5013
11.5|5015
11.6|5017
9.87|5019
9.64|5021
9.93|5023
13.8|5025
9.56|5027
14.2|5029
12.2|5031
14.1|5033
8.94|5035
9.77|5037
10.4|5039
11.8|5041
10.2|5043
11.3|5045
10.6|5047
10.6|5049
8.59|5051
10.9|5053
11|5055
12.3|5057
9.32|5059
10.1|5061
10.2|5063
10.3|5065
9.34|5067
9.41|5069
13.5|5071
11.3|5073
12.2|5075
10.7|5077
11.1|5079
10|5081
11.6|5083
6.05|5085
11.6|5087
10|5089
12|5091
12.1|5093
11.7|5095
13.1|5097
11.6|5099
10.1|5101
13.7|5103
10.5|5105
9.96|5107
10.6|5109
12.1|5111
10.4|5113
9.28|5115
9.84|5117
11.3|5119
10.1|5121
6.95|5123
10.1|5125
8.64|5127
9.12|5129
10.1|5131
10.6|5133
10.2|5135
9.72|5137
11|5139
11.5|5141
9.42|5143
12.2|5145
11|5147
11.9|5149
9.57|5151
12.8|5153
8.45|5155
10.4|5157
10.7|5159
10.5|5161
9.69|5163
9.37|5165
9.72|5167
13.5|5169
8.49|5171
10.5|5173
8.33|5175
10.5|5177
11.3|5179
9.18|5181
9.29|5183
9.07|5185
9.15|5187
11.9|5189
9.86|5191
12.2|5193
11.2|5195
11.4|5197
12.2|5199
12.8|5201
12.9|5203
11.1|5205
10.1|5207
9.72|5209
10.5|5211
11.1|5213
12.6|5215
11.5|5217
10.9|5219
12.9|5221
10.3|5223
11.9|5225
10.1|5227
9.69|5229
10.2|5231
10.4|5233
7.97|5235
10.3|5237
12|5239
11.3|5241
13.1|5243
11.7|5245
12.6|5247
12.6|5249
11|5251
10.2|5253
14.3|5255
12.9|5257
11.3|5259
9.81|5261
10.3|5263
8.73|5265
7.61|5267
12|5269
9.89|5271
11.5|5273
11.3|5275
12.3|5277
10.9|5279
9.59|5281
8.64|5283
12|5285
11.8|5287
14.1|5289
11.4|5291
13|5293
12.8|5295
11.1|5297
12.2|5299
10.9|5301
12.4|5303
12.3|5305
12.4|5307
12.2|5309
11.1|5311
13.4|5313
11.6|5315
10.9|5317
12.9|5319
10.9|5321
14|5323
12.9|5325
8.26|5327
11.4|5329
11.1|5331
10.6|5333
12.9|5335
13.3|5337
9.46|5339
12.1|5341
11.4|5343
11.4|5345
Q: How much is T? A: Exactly 0.11 mag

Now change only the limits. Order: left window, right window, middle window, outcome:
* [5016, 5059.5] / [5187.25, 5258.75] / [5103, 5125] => 0.09 mag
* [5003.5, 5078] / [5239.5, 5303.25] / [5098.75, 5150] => 0.08 mag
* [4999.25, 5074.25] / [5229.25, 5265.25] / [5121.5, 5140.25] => 0.16 mag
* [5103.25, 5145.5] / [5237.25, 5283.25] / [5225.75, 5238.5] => 0.11 mag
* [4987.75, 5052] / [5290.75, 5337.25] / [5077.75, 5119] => 0.05 mag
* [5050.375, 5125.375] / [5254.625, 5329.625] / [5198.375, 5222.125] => -0.03 mag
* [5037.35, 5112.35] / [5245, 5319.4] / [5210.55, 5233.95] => 0.03 mag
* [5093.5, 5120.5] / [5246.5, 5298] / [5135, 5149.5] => 0.03 mag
